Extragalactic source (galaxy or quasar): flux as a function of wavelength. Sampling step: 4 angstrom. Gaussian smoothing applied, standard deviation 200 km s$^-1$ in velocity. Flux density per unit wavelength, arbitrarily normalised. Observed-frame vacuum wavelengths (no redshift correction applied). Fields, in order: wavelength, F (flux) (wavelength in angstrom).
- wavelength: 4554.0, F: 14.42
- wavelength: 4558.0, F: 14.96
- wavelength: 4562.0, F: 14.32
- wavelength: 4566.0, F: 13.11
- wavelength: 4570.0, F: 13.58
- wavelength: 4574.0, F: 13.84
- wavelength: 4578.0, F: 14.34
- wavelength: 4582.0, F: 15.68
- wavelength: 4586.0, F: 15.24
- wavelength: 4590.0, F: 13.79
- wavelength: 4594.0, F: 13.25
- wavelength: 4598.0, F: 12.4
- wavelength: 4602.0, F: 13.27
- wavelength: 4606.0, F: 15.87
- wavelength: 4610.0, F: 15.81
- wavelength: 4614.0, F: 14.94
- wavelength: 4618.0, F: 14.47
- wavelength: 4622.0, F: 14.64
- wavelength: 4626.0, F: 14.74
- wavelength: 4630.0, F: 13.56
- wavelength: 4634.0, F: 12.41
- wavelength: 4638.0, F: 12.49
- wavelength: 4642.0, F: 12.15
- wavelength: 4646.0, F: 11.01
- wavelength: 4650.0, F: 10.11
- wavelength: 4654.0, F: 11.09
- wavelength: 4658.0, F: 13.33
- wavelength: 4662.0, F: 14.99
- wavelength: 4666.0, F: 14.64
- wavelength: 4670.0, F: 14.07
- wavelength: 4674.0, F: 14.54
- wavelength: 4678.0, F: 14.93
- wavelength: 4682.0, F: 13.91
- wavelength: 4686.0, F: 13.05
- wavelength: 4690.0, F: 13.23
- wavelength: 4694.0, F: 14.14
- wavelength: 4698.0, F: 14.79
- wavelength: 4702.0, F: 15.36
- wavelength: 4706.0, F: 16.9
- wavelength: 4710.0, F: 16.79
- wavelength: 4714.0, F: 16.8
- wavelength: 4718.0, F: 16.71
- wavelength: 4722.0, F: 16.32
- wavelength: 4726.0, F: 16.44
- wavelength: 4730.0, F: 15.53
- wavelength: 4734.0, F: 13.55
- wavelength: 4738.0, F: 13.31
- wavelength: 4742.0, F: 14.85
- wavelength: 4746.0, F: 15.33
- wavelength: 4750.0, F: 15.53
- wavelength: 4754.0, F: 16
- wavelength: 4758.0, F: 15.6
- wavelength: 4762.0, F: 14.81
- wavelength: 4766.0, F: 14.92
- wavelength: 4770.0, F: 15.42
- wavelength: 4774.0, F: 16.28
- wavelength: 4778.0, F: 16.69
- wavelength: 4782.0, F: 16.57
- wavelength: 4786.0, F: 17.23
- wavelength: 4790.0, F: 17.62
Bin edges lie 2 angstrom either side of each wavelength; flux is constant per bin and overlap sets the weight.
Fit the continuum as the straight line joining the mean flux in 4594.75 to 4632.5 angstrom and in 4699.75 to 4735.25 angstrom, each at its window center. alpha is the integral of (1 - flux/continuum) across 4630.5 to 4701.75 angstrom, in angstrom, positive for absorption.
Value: 9.1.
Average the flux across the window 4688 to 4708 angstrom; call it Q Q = 14.9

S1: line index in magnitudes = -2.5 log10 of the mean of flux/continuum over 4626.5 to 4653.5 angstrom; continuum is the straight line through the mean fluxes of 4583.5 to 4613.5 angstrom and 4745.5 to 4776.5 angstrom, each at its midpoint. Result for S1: 0.21 mag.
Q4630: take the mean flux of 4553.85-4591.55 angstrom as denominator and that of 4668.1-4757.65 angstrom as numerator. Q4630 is 1.05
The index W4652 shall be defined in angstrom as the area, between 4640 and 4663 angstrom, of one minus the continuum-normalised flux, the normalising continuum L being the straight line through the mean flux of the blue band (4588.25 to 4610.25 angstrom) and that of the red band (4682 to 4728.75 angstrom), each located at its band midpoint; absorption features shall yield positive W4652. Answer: 4.22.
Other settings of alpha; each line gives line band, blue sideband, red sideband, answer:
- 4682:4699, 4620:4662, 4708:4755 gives 0.61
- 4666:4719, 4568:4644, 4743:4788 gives 0.15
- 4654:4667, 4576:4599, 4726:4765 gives 0.69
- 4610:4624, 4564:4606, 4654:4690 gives -0.90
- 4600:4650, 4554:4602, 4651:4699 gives 1.03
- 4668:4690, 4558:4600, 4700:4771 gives 1.44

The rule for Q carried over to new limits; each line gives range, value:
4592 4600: 12.8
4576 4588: 15.1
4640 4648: 11.6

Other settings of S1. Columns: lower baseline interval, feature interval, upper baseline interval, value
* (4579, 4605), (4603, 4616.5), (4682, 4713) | -0.09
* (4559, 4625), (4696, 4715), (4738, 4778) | -0.07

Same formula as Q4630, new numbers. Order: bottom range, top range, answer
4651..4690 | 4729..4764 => 1.09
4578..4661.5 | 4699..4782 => 1.16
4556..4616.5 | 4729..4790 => 1.09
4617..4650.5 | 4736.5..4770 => 1.17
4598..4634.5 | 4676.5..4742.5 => 1.05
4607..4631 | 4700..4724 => 1.11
